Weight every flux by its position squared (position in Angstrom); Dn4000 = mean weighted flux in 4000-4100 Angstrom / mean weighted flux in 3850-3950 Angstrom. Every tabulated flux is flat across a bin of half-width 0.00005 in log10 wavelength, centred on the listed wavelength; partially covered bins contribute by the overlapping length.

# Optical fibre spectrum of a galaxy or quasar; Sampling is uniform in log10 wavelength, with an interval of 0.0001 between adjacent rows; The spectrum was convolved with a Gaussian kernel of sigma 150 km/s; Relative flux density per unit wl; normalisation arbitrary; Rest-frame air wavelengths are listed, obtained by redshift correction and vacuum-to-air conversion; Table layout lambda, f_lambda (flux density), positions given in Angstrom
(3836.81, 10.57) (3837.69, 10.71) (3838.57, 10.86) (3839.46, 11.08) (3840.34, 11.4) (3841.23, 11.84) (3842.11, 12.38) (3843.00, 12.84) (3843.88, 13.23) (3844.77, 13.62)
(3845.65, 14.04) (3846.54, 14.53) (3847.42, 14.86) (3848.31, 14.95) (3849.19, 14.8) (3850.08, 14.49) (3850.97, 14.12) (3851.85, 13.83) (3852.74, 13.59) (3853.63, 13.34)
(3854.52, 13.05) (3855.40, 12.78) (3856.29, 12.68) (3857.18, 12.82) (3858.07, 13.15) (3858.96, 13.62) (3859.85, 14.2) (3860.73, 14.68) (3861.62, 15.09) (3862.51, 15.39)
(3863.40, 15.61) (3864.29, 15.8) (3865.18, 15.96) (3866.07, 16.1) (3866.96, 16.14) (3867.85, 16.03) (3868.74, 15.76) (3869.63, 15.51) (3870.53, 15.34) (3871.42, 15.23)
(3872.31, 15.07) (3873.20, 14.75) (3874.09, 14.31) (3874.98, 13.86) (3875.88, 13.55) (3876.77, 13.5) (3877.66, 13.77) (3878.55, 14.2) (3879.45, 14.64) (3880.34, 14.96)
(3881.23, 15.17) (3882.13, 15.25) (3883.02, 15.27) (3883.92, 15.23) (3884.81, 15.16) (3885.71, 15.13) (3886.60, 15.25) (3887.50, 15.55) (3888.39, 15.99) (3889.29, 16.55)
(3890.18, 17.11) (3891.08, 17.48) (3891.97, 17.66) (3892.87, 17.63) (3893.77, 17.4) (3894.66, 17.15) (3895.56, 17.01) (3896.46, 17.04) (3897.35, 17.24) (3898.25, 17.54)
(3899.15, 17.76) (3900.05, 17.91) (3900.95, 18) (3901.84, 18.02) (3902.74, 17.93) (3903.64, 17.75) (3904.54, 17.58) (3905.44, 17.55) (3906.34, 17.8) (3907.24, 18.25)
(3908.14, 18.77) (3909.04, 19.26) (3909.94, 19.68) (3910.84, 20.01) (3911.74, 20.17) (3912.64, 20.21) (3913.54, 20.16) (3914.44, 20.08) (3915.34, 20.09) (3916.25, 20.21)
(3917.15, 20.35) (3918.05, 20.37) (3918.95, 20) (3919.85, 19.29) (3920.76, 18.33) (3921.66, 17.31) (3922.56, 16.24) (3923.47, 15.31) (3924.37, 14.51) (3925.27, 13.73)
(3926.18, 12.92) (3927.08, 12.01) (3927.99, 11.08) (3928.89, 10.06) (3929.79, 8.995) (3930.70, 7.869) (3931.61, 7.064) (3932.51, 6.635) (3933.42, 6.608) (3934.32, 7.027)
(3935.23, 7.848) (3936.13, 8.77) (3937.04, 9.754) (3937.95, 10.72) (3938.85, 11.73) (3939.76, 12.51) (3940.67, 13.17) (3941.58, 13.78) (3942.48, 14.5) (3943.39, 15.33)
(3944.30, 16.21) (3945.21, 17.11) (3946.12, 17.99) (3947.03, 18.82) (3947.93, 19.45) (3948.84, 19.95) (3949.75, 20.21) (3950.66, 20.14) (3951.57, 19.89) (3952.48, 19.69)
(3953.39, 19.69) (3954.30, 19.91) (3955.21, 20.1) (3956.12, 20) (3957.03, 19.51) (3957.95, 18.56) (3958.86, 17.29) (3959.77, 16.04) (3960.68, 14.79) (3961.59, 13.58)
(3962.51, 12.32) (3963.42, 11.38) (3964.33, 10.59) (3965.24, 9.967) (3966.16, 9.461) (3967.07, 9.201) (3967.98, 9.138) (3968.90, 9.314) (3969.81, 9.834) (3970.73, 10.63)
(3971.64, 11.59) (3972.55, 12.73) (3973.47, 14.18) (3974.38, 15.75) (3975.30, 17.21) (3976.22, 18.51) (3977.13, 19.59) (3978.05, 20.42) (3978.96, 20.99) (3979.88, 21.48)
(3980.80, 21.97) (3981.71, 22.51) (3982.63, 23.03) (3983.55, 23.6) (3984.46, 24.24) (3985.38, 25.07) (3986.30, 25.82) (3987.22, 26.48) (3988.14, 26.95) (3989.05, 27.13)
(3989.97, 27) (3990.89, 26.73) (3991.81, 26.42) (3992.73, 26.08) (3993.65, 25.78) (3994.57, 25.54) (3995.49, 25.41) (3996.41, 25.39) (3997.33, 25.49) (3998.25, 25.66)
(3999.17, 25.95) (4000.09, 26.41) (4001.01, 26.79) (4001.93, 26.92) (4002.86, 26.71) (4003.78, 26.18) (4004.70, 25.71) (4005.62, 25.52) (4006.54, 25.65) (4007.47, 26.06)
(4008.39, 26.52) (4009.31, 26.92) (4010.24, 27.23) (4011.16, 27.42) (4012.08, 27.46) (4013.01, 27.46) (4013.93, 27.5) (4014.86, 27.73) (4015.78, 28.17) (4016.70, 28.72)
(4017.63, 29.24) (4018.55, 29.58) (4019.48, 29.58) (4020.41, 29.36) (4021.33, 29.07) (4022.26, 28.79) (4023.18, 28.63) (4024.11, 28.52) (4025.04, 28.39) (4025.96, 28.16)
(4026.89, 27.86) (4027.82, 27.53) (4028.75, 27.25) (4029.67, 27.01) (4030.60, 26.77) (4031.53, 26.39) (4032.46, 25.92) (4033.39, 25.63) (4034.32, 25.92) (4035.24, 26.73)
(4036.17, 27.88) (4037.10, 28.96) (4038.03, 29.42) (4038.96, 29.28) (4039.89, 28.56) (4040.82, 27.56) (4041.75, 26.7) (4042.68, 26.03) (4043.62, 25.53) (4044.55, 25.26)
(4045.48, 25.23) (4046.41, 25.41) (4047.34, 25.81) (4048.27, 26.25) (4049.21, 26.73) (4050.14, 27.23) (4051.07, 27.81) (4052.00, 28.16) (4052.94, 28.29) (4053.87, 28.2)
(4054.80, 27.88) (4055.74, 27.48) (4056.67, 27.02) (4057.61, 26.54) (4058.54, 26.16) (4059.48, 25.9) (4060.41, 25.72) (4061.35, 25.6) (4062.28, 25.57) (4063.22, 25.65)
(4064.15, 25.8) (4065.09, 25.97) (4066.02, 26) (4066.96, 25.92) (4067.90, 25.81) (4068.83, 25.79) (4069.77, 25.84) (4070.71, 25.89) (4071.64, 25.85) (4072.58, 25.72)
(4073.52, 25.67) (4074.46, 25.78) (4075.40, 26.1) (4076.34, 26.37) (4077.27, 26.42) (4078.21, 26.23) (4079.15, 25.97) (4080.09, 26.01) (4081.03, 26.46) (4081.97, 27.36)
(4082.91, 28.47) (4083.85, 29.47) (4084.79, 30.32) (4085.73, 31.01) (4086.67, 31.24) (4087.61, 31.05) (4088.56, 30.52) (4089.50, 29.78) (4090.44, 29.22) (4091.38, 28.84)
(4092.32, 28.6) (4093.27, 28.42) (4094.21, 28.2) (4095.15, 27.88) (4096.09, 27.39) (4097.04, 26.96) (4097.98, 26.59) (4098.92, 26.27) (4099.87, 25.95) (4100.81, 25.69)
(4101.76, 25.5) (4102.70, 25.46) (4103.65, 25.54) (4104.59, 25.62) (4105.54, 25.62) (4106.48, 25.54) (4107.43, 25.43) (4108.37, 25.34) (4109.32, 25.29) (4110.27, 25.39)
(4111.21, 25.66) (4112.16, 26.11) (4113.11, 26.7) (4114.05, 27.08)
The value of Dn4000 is 1.91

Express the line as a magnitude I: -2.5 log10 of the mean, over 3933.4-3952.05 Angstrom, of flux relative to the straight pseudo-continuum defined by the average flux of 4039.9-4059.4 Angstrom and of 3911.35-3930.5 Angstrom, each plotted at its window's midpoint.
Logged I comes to 0.257 mag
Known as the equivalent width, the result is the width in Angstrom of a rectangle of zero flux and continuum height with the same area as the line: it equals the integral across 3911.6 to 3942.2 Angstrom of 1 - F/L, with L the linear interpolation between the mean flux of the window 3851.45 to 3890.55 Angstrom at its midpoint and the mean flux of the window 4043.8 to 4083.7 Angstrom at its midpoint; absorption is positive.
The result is 6.9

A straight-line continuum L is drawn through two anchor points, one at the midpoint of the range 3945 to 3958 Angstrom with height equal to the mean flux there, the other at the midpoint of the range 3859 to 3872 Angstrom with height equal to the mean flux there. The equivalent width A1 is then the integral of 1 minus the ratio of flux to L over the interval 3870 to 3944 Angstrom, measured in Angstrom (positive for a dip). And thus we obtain 8.0 Angstrom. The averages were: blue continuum 15.4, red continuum 19.5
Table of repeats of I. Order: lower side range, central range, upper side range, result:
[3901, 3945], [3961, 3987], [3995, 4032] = 0.34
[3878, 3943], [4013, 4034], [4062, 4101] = -0.20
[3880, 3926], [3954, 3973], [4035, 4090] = 0.48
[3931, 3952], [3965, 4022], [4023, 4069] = -0.13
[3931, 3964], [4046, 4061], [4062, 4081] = -0.11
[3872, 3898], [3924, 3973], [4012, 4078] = 0.43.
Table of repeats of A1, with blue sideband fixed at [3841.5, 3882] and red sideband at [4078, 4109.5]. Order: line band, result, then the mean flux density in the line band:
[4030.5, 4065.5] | -2.66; 26.8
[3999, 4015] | -2.90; 26.7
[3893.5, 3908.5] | -0.98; 17.7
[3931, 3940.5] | 4.91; 8.98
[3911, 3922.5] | -1.40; 19.6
